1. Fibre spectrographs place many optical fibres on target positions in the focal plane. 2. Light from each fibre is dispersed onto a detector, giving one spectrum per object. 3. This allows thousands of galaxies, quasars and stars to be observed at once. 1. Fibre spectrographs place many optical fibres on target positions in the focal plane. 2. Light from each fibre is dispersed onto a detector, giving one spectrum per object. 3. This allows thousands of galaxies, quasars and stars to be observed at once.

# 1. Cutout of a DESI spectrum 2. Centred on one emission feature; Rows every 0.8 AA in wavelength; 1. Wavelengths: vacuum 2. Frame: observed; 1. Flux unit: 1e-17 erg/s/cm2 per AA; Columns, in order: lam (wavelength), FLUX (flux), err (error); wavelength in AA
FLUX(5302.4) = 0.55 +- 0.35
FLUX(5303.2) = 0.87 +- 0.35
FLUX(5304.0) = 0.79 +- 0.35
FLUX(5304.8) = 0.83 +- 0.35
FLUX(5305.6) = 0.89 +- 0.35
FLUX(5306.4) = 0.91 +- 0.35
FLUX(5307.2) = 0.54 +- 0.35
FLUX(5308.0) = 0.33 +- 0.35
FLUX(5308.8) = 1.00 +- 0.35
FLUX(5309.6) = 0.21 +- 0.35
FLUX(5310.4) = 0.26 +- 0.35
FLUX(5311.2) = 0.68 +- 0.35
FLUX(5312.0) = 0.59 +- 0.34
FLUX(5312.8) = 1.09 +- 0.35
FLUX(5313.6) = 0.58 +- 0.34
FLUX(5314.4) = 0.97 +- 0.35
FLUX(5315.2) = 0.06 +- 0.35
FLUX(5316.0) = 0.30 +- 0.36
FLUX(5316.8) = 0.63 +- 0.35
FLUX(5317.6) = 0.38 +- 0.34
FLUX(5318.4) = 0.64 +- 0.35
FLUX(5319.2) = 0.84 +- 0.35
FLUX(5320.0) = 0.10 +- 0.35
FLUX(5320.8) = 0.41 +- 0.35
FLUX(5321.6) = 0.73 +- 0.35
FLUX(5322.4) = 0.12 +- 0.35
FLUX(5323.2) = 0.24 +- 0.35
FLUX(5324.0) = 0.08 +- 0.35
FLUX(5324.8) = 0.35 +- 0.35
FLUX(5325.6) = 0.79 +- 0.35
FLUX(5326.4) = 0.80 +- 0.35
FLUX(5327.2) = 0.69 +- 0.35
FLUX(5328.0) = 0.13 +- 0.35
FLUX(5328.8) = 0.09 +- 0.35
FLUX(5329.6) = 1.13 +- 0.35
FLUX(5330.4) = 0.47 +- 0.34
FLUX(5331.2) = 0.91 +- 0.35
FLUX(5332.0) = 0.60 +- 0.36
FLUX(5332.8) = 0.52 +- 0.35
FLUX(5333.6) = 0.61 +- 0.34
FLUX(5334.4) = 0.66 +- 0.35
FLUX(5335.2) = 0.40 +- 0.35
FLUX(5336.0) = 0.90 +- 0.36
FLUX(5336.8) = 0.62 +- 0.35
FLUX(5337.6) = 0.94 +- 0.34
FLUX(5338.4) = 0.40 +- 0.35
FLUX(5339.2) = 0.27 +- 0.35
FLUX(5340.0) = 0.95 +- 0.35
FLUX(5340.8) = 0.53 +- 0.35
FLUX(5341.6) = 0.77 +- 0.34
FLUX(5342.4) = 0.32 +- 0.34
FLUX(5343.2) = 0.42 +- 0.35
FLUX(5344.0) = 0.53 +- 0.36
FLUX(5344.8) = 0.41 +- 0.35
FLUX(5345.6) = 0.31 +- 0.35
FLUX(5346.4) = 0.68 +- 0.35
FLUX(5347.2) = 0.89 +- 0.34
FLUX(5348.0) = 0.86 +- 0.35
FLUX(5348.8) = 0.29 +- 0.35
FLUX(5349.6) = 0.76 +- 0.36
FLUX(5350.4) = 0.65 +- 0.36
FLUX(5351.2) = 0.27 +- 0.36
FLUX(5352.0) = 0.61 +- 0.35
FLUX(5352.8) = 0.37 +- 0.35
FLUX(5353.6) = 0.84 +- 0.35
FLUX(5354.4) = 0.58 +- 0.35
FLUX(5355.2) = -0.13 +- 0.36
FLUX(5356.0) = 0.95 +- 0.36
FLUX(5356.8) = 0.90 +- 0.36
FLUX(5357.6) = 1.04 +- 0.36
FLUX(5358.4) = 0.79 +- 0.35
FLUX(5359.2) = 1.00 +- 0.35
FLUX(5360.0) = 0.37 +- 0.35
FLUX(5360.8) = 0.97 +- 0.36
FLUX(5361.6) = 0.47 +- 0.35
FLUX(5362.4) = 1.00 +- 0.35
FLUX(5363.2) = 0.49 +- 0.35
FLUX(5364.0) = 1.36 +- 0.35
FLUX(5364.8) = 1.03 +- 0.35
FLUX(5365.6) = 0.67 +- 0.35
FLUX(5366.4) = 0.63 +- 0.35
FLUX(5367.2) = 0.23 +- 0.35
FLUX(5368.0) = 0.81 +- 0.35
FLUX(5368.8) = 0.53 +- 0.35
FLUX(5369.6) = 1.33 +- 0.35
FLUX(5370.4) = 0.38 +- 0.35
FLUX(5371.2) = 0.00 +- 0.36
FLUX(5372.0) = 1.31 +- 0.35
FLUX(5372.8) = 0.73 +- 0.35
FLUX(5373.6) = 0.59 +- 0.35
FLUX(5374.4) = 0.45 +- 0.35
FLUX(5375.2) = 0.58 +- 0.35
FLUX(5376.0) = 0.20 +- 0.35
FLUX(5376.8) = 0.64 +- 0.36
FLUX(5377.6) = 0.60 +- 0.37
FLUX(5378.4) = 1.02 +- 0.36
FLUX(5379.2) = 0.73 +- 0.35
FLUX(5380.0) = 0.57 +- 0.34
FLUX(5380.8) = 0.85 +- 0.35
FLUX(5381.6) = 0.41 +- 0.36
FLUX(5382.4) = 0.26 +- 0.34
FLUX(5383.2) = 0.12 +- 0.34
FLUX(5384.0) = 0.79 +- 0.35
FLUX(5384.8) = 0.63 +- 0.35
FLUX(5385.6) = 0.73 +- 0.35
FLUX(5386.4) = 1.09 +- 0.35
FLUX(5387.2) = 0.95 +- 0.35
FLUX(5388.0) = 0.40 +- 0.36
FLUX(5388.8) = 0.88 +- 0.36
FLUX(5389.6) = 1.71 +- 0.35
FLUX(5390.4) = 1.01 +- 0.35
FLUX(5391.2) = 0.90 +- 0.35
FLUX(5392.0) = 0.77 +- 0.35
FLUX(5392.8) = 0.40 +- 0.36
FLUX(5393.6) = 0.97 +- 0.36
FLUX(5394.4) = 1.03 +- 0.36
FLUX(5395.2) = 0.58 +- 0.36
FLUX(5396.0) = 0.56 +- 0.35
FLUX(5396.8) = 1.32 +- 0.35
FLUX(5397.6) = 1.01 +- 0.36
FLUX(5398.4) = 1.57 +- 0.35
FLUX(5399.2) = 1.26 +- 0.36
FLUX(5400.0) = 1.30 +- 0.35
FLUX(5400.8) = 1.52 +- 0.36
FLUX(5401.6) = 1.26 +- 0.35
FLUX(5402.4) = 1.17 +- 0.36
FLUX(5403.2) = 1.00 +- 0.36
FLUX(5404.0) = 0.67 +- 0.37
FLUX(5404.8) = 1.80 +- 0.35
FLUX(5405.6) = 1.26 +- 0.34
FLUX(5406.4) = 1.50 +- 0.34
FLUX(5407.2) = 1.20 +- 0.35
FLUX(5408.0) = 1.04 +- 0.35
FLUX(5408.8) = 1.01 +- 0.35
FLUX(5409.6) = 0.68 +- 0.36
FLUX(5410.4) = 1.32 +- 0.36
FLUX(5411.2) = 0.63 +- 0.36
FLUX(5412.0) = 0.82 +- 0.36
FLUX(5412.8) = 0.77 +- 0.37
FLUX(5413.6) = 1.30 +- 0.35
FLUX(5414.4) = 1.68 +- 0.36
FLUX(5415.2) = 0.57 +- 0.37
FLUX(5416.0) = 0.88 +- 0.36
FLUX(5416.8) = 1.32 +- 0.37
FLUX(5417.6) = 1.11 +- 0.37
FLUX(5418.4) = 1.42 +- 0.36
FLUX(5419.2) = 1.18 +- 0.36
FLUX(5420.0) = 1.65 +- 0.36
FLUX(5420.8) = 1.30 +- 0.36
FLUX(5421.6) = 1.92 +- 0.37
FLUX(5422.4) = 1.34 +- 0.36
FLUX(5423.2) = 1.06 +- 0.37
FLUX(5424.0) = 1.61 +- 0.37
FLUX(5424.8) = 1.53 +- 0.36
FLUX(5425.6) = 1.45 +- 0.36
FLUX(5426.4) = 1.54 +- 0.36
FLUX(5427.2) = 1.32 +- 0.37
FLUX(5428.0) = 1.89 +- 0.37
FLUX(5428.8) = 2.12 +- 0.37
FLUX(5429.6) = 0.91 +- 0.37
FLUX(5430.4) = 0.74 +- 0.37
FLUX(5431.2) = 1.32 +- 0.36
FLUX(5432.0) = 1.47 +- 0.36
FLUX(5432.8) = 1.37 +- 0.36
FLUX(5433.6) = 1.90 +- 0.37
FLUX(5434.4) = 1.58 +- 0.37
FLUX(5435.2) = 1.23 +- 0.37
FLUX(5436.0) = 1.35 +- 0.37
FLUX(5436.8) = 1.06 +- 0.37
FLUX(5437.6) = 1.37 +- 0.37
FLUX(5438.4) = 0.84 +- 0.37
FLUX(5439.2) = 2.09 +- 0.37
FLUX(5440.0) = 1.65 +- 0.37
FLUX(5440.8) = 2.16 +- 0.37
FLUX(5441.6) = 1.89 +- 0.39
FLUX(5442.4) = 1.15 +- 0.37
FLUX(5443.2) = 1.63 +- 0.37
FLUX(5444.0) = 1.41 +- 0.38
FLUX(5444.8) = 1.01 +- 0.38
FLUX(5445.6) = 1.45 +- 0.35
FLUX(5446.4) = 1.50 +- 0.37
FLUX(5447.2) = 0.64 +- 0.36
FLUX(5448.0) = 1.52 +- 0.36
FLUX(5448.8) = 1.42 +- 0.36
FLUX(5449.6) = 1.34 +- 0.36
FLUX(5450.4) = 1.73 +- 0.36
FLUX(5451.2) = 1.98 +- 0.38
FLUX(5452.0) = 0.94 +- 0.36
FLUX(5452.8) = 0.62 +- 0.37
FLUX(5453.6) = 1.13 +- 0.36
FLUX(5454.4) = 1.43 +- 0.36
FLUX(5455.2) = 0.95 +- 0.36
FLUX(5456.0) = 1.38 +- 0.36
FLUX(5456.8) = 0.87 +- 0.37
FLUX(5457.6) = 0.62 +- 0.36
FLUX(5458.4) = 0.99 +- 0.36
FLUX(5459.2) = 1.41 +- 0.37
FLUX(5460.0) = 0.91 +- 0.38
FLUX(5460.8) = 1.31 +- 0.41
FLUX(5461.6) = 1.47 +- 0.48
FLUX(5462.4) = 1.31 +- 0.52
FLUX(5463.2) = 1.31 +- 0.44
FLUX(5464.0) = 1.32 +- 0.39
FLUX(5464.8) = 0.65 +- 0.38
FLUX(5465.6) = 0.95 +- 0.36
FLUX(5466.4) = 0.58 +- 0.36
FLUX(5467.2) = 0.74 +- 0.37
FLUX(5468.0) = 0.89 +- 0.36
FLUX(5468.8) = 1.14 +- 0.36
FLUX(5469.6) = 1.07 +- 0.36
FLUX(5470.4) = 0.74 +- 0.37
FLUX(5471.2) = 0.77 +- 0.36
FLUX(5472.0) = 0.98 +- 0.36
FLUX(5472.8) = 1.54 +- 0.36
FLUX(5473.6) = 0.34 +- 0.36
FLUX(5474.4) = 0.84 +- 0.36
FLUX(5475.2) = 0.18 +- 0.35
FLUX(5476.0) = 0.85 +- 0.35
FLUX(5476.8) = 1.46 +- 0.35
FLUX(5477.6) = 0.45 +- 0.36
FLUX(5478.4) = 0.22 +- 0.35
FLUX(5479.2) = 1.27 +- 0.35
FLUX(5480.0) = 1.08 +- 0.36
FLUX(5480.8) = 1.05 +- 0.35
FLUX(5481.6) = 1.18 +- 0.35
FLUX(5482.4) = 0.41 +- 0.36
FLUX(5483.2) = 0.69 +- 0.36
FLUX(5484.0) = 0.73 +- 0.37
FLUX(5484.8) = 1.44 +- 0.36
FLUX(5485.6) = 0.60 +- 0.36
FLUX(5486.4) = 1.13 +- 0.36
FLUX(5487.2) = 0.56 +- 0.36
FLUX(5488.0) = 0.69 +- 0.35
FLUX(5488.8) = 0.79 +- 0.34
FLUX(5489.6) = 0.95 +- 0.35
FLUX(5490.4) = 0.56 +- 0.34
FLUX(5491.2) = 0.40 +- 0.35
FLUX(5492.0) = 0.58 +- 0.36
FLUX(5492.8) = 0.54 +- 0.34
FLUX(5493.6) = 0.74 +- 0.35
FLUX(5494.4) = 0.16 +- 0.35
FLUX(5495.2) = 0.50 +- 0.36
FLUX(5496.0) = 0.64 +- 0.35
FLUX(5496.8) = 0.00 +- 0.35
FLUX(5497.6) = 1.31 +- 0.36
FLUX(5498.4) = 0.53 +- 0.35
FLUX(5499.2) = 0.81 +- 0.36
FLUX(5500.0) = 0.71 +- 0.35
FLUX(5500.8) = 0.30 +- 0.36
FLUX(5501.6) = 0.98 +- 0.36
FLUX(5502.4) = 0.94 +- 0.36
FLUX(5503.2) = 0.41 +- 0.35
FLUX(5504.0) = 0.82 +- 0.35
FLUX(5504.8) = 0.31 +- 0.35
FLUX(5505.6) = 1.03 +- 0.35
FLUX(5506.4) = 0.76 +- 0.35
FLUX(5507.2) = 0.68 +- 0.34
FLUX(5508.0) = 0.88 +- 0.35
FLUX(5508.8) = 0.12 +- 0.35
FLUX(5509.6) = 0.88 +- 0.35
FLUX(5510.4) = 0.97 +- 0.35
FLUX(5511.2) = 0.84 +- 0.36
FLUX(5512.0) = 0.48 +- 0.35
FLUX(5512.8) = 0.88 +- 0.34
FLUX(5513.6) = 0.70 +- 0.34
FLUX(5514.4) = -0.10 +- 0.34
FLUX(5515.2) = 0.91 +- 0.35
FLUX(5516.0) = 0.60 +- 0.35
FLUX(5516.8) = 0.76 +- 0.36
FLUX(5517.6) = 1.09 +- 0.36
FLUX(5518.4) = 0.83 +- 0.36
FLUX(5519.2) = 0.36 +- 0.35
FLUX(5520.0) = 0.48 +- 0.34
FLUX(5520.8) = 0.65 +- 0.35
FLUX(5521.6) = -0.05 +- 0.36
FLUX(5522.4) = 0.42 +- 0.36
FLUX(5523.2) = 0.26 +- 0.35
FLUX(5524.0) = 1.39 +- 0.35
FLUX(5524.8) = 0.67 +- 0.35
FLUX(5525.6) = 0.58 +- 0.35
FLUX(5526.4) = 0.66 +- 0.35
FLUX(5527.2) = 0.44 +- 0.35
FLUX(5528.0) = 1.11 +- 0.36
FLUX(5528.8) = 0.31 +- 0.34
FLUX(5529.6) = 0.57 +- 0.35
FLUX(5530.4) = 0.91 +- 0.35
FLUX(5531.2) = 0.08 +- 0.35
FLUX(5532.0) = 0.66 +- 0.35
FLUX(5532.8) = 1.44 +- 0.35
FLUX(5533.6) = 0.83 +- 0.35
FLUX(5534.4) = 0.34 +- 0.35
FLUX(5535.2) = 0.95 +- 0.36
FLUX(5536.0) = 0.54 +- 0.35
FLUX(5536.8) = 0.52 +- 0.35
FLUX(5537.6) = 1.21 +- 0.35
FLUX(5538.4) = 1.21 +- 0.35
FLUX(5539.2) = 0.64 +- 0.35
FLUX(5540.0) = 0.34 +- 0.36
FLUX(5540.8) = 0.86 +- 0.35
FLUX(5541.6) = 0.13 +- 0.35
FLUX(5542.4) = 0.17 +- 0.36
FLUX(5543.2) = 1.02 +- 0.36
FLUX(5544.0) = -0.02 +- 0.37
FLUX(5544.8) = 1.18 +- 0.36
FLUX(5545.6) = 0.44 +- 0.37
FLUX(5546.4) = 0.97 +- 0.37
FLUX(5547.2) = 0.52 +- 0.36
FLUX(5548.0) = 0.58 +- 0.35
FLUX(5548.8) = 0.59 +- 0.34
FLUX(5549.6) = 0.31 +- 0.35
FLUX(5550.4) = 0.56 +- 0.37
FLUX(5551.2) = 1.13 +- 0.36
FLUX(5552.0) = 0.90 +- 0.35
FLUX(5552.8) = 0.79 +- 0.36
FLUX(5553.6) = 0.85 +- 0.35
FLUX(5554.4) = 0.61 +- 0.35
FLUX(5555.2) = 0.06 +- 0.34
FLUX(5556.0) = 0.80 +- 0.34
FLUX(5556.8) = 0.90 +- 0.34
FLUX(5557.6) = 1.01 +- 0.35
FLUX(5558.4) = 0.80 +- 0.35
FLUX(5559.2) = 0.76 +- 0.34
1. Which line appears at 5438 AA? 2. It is C IV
